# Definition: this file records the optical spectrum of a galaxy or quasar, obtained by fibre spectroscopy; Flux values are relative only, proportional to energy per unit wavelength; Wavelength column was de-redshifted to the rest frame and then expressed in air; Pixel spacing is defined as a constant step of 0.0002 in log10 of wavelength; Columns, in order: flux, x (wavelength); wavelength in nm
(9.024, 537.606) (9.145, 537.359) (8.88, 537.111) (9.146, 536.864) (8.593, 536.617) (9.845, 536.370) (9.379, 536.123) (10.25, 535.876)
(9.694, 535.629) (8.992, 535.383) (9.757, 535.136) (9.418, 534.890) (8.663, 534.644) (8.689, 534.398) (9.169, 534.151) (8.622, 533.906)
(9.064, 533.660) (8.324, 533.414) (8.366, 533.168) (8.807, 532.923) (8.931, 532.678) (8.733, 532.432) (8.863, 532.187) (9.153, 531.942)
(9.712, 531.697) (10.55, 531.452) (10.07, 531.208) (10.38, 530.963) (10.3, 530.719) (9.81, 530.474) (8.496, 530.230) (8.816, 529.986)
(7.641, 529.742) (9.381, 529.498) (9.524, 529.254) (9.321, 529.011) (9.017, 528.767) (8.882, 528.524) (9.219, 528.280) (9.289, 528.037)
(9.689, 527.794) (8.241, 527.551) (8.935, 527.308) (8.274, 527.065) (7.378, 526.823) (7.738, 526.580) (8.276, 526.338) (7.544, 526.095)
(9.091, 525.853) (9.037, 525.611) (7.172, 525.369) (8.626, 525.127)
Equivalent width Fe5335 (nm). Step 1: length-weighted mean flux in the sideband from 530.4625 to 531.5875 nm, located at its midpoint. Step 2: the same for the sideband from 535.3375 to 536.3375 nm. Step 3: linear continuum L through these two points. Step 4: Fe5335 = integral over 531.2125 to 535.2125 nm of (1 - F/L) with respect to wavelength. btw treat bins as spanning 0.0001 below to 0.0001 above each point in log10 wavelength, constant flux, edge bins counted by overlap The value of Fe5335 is 0.36 nm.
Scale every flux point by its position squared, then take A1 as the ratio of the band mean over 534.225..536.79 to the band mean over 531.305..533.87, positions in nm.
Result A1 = 1.0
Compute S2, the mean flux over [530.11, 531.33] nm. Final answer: 9.81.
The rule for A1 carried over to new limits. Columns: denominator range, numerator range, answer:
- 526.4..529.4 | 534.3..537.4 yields 1.09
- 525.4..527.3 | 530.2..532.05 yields 1.23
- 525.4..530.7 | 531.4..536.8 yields 1.07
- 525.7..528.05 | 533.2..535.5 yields 1.09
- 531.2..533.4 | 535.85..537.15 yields 1.03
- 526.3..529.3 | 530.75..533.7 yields 1.08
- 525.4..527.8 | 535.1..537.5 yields 1.17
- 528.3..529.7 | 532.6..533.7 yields 0.96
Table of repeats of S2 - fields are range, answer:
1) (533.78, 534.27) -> 8.91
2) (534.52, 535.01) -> 9.05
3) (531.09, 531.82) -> 10.1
